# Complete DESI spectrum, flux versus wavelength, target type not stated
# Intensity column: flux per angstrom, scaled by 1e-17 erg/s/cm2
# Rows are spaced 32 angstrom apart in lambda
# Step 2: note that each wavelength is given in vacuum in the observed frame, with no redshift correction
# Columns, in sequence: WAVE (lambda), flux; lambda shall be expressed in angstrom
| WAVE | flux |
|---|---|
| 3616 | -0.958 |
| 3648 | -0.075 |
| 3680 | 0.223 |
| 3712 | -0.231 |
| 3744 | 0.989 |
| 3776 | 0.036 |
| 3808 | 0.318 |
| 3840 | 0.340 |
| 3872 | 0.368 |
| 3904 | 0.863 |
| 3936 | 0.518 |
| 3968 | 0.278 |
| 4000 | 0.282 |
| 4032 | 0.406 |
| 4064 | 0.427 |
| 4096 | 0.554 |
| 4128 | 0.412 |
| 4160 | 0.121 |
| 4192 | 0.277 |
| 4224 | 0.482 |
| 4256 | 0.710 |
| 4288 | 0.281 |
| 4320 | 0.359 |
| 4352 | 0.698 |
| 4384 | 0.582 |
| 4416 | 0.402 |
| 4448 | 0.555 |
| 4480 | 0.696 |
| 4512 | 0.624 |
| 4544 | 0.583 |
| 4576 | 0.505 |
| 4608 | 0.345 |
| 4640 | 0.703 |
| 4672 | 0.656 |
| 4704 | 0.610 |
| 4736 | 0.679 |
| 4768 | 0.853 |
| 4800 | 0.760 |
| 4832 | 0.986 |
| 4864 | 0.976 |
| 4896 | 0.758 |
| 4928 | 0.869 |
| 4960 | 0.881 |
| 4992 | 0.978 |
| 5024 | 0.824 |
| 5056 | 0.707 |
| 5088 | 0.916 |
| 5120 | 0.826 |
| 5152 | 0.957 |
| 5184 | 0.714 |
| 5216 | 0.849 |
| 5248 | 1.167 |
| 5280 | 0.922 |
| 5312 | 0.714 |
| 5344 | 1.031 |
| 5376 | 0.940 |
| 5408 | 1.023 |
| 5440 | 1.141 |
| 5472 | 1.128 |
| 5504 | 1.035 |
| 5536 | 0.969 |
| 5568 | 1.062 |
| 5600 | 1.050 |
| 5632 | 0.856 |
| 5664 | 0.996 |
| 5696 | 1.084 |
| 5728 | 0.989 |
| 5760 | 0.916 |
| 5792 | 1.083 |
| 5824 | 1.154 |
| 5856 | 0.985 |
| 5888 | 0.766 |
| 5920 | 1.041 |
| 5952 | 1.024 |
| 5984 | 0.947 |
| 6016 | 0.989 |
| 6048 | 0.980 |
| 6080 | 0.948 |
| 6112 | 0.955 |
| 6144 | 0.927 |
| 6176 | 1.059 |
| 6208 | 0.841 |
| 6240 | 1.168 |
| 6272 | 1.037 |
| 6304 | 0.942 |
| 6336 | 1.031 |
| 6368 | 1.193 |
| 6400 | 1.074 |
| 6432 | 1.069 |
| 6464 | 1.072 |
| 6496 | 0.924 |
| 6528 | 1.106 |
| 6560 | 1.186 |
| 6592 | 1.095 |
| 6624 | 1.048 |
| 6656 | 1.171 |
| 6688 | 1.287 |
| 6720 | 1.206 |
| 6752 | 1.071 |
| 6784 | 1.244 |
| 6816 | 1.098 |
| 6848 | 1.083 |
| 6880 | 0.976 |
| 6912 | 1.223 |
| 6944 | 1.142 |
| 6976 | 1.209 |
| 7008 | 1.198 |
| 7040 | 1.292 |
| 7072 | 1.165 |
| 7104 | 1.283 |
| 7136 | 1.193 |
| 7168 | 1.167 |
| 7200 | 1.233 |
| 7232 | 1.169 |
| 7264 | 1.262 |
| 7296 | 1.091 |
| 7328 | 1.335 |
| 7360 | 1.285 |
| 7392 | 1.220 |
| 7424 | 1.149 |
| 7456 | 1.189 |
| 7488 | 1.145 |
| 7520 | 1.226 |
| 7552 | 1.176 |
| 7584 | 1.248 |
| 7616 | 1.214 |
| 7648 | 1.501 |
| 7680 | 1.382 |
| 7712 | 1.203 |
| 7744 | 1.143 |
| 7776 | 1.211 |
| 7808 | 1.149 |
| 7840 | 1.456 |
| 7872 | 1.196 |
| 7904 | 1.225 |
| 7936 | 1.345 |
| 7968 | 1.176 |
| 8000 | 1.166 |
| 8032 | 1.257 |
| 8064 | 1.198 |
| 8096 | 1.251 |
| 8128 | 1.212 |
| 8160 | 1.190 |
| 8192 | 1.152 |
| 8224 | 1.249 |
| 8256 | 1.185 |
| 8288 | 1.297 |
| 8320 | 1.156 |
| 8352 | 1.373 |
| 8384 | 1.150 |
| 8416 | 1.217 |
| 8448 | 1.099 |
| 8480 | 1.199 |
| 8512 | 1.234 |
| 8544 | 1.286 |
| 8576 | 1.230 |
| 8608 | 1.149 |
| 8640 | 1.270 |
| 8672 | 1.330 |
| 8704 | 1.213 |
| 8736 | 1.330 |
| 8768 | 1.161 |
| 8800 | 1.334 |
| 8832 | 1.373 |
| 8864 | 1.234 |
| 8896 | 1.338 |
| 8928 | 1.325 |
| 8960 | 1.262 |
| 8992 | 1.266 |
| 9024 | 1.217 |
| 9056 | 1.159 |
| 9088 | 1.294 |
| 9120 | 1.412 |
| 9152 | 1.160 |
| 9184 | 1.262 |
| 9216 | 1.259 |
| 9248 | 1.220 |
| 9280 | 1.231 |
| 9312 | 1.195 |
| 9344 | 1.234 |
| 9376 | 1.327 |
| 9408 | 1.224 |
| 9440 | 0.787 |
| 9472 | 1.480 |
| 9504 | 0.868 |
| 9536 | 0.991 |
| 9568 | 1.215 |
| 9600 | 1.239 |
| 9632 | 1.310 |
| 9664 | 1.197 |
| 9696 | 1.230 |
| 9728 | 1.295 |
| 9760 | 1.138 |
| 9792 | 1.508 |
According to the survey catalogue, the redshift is 0.165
